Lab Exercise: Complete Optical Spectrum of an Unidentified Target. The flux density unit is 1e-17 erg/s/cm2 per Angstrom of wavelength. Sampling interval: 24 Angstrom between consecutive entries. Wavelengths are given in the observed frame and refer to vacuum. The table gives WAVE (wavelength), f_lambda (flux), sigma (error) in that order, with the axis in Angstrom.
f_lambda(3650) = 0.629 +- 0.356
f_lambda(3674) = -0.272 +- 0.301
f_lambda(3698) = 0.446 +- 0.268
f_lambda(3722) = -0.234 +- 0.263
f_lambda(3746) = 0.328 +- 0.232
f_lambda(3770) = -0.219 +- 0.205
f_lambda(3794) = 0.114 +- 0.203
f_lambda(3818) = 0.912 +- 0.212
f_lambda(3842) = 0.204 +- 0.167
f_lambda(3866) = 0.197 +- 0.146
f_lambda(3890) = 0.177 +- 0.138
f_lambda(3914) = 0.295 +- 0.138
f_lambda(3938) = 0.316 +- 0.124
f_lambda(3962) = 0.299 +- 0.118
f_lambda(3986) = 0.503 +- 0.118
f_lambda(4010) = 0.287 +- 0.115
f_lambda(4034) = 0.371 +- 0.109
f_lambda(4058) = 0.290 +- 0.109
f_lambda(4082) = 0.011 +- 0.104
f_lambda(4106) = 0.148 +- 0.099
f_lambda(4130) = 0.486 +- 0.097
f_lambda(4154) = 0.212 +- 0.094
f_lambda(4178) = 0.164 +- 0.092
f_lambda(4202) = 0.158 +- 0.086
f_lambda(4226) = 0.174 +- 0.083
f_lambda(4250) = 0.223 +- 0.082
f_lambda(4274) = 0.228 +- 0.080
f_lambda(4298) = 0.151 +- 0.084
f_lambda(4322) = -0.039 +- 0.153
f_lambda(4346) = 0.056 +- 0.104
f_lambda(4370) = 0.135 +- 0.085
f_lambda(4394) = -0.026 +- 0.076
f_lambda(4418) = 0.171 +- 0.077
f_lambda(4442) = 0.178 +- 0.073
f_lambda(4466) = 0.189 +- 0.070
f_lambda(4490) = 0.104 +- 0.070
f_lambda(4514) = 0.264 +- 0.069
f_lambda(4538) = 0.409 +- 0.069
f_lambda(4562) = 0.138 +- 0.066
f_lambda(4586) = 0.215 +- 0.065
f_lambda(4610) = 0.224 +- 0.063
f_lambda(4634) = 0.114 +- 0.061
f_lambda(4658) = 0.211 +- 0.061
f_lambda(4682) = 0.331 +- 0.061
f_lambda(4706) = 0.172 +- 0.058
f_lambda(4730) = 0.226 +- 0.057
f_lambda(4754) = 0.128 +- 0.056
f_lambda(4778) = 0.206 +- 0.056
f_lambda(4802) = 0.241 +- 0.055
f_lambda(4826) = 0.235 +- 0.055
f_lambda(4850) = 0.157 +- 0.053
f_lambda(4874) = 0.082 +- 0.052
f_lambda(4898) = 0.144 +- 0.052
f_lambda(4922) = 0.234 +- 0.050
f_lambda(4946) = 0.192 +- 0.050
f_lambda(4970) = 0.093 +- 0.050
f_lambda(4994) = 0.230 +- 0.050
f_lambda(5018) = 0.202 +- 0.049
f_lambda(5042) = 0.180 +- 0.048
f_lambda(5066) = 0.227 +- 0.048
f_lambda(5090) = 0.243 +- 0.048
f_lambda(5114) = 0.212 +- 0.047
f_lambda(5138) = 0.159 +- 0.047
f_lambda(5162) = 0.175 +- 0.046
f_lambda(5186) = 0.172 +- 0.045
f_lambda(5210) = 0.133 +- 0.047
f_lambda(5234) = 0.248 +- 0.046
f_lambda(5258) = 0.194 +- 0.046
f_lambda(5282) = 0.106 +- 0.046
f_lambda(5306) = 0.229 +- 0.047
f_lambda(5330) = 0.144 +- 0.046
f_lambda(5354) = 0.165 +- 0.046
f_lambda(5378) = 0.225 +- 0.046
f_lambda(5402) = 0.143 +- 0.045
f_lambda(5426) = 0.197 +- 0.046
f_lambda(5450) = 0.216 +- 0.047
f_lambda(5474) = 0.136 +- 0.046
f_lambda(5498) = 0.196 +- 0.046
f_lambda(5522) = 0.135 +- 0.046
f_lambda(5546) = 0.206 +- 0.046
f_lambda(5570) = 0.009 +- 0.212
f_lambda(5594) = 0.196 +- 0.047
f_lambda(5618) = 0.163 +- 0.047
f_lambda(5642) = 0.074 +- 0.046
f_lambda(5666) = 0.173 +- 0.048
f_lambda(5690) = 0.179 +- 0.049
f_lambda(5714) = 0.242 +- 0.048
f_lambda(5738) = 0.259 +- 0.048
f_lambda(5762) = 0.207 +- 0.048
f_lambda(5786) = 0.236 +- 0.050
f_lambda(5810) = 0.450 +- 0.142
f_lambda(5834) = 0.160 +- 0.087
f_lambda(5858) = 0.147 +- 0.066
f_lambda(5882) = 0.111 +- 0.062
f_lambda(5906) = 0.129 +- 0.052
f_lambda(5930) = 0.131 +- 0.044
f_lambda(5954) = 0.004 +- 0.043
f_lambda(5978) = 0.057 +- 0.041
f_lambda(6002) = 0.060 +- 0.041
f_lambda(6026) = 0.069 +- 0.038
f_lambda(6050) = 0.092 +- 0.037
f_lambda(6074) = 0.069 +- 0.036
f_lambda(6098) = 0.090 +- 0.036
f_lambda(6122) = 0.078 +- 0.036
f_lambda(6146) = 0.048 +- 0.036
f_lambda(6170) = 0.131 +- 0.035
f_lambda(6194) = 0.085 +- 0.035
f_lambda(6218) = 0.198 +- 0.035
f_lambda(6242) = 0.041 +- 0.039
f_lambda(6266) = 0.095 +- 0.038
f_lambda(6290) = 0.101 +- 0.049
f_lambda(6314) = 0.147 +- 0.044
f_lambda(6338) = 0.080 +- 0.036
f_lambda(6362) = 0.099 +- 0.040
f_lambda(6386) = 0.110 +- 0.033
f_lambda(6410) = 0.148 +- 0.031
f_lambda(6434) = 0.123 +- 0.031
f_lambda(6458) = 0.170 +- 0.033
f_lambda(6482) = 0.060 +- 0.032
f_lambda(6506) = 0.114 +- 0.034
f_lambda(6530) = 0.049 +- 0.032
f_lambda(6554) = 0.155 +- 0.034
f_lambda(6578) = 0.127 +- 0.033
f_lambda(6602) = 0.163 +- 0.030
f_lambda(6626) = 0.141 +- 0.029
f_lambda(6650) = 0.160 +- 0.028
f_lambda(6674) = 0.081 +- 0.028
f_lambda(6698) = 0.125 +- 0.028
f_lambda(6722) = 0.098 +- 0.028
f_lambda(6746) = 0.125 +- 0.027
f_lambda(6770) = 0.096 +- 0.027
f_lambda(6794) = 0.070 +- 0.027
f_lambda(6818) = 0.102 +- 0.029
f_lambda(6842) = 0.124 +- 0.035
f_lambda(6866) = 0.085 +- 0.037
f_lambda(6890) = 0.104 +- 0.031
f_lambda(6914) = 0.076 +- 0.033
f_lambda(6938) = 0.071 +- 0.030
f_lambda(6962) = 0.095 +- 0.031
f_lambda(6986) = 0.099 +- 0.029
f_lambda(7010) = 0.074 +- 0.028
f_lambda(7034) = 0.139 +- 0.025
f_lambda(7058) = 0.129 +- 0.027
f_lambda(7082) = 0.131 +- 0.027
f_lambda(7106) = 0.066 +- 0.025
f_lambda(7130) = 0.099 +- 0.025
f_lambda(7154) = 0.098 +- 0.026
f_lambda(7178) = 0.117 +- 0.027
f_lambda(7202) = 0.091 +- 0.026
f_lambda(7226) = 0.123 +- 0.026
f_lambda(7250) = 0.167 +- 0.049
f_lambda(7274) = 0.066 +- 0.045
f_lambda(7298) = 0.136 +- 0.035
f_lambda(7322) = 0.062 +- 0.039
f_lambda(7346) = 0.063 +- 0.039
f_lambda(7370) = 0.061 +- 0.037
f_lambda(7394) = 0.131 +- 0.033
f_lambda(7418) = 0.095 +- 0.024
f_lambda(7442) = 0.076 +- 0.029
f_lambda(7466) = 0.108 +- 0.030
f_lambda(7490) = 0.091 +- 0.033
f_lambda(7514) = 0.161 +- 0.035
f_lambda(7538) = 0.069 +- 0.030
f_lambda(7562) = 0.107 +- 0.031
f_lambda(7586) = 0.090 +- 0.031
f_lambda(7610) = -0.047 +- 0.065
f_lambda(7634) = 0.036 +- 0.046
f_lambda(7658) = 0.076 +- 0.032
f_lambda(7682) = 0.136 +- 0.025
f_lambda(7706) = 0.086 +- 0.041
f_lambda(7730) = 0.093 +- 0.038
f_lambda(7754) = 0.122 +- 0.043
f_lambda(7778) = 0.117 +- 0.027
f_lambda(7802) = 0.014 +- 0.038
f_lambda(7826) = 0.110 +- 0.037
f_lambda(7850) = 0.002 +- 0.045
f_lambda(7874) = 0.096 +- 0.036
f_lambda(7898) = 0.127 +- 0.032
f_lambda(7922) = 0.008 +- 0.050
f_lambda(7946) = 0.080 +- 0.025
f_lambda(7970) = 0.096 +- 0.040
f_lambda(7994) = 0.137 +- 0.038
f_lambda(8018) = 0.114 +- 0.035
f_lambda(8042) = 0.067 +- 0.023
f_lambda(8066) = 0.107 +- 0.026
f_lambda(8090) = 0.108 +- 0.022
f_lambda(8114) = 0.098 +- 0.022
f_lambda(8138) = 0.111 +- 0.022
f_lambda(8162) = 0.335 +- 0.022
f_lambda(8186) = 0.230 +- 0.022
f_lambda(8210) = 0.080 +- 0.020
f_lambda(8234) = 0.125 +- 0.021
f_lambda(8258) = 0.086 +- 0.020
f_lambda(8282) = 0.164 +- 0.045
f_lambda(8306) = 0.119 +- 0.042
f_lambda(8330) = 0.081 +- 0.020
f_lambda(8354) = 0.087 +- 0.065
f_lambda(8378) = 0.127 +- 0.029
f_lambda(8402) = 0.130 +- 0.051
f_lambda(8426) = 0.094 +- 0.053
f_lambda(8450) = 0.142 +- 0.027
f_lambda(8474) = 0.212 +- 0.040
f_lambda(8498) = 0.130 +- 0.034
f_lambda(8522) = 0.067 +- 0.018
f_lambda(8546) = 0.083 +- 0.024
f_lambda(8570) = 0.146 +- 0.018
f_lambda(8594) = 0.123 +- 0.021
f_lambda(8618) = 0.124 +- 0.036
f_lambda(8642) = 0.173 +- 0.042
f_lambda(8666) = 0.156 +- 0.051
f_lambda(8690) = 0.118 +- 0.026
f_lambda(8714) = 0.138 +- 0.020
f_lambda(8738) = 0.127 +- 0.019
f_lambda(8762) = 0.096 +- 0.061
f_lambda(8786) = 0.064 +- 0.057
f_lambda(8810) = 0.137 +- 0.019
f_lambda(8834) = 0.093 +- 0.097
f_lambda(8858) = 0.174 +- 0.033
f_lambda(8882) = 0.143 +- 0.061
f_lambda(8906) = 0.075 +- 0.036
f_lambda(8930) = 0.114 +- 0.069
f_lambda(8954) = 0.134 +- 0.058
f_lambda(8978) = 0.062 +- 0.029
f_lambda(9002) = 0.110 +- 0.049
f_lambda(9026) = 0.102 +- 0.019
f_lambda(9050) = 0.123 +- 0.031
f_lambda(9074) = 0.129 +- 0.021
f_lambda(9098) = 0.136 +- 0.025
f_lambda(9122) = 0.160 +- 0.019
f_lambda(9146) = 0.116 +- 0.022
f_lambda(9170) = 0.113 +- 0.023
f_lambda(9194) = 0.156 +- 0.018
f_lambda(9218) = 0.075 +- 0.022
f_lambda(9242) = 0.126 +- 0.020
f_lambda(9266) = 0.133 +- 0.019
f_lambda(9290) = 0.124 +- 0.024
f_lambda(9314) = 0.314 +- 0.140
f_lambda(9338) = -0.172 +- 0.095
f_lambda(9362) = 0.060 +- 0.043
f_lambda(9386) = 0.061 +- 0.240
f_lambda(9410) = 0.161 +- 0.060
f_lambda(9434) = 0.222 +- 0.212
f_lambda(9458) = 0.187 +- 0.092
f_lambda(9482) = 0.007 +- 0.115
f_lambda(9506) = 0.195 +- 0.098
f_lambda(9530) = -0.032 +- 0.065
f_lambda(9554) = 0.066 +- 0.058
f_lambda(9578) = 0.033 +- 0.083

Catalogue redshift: 1.192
